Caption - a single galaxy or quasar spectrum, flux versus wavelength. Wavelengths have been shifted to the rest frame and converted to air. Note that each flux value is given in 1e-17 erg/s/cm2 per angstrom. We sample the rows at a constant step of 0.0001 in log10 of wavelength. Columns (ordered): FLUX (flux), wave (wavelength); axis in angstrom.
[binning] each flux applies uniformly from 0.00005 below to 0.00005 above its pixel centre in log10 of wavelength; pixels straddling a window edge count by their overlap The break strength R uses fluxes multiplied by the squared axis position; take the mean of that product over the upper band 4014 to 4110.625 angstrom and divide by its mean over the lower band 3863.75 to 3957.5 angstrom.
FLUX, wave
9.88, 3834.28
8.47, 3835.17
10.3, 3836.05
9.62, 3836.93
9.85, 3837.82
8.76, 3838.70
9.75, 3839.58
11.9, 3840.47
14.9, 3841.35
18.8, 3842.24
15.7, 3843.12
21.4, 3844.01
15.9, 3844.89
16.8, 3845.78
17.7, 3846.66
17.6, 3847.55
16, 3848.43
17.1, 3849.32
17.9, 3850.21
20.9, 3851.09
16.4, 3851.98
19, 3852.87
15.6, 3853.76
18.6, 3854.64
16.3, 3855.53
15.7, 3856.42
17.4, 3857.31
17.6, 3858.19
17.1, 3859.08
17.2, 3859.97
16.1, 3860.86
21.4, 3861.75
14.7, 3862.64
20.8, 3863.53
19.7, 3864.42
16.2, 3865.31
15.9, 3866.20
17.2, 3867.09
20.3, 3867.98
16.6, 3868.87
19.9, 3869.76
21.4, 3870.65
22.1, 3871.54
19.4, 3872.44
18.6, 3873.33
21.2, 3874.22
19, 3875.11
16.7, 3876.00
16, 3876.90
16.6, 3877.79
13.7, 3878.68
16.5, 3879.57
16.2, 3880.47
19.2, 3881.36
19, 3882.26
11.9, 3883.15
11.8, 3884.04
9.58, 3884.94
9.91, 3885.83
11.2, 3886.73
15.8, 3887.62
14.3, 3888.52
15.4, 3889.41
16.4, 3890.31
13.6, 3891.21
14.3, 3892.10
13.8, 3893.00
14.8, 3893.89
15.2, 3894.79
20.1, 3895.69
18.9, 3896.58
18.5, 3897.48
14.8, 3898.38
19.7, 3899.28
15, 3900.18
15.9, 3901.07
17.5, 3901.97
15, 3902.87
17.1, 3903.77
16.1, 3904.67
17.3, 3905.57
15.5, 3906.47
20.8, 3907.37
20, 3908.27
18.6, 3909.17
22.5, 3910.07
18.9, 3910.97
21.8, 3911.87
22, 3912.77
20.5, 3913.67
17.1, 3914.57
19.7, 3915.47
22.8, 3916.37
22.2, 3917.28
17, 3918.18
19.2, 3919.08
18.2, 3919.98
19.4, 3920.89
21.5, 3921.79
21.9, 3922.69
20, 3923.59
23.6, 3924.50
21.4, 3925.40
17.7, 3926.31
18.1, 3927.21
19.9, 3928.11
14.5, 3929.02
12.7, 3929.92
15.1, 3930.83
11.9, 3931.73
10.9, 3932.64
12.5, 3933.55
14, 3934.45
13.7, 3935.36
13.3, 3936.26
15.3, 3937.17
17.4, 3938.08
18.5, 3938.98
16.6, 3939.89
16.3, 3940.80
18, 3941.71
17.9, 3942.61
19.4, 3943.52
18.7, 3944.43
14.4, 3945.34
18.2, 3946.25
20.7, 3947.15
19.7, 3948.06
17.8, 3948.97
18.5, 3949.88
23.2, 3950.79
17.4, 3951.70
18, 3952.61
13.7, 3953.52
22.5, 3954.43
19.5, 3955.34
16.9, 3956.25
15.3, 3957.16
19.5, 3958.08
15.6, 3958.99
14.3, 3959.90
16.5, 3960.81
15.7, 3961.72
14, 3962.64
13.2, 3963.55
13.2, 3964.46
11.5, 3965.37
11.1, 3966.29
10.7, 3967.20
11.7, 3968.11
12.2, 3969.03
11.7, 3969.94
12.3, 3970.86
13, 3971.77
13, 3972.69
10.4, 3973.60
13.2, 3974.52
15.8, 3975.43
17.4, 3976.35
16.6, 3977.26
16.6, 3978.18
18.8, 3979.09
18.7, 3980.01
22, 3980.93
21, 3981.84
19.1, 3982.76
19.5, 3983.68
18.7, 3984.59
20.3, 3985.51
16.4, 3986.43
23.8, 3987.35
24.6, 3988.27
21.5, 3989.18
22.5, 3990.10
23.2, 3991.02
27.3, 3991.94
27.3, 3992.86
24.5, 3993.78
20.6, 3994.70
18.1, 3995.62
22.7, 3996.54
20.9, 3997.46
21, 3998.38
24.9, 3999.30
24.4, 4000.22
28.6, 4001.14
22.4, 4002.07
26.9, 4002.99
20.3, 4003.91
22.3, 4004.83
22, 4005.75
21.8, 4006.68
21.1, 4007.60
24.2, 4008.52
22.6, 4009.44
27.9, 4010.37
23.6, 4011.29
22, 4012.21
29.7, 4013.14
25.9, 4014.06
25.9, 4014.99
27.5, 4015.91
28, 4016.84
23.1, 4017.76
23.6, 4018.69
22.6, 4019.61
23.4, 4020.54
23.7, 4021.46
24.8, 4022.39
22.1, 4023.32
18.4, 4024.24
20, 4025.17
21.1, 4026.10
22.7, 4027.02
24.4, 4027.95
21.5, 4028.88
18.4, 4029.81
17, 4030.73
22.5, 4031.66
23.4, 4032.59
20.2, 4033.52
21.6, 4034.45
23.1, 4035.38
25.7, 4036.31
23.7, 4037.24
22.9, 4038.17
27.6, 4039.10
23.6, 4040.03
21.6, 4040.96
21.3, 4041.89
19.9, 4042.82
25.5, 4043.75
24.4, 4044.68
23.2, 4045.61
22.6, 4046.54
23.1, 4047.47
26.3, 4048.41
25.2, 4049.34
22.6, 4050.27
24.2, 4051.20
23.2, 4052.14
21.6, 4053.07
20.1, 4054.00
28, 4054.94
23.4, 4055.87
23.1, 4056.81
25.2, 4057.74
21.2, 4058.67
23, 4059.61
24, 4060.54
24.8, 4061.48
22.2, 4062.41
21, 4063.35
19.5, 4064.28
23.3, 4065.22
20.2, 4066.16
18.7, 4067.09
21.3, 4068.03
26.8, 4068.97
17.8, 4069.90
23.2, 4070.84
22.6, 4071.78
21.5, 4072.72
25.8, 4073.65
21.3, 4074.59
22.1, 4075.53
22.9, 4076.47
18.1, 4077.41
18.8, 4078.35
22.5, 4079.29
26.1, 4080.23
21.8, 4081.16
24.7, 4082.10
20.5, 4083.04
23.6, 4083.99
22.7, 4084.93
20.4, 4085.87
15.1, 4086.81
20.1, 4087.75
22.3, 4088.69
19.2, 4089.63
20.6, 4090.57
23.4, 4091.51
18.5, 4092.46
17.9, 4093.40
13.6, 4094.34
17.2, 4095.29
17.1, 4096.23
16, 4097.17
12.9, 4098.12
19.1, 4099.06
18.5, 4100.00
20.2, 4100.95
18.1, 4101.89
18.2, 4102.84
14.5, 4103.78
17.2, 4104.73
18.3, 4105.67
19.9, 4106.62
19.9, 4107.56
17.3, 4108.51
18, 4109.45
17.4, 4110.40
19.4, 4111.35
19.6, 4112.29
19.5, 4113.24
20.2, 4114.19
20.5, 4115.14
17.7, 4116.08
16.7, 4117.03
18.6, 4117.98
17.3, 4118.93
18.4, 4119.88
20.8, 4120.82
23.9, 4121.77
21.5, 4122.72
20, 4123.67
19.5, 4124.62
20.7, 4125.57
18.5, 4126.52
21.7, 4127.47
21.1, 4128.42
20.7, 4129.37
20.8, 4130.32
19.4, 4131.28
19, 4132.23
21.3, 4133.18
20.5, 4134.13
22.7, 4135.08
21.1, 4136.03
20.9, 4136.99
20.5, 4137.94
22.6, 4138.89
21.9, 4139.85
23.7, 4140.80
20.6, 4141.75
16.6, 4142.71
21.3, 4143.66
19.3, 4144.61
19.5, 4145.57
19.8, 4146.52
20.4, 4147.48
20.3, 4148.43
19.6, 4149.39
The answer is 1.3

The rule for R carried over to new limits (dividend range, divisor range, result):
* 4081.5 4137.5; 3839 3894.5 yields 1.32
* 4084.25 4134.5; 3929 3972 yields 1.32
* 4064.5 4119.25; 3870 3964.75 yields 1.25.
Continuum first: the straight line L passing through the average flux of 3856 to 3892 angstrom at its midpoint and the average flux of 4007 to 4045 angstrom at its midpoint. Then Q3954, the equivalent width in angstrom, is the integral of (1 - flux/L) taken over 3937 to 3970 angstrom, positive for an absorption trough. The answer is 6.0 angstrom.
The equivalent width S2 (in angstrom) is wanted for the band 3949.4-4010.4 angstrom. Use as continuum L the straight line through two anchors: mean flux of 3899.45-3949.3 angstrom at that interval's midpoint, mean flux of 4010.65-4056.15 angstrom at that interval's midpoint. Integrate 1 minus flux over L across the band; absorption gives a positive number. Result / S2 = 5.52 angstrom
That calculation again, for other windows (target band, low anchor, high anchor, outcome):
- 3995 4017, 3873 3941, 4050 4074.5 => -3.5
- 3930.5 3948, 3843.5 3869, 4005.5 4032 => 3.8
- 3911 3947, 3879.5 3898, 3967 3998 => -2.9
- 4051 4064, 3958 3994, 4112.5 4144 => -3.0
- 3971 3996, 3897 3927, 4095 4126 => -0.6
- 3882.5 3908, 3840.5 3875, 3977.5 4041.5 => 4.9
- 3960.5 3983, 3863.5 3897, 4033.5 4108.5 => 4.9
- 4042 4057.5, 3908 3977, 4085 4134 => -4.5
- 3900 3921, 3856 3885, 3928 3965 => -2.4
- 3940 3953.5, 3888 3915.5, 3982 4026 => 1.1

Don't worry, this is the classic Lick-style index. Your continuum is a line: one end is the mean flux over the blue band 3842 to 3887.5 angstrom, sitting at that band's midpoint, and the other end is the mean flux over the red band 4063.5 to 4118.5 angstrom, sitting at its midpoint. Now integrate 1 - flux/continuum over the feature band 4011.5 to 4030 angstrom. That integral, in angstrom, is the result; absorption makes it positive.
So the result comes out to -4.4 angstrom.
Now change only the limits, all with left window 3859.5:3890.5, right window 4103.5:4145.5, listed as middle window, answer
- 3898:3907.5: 0.3 angstrom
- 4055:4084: -4.8 angstrom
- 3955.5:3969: 2.7 angstrom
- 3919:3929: -1.4 angstrom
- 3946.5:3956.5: -0.7 angstrom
